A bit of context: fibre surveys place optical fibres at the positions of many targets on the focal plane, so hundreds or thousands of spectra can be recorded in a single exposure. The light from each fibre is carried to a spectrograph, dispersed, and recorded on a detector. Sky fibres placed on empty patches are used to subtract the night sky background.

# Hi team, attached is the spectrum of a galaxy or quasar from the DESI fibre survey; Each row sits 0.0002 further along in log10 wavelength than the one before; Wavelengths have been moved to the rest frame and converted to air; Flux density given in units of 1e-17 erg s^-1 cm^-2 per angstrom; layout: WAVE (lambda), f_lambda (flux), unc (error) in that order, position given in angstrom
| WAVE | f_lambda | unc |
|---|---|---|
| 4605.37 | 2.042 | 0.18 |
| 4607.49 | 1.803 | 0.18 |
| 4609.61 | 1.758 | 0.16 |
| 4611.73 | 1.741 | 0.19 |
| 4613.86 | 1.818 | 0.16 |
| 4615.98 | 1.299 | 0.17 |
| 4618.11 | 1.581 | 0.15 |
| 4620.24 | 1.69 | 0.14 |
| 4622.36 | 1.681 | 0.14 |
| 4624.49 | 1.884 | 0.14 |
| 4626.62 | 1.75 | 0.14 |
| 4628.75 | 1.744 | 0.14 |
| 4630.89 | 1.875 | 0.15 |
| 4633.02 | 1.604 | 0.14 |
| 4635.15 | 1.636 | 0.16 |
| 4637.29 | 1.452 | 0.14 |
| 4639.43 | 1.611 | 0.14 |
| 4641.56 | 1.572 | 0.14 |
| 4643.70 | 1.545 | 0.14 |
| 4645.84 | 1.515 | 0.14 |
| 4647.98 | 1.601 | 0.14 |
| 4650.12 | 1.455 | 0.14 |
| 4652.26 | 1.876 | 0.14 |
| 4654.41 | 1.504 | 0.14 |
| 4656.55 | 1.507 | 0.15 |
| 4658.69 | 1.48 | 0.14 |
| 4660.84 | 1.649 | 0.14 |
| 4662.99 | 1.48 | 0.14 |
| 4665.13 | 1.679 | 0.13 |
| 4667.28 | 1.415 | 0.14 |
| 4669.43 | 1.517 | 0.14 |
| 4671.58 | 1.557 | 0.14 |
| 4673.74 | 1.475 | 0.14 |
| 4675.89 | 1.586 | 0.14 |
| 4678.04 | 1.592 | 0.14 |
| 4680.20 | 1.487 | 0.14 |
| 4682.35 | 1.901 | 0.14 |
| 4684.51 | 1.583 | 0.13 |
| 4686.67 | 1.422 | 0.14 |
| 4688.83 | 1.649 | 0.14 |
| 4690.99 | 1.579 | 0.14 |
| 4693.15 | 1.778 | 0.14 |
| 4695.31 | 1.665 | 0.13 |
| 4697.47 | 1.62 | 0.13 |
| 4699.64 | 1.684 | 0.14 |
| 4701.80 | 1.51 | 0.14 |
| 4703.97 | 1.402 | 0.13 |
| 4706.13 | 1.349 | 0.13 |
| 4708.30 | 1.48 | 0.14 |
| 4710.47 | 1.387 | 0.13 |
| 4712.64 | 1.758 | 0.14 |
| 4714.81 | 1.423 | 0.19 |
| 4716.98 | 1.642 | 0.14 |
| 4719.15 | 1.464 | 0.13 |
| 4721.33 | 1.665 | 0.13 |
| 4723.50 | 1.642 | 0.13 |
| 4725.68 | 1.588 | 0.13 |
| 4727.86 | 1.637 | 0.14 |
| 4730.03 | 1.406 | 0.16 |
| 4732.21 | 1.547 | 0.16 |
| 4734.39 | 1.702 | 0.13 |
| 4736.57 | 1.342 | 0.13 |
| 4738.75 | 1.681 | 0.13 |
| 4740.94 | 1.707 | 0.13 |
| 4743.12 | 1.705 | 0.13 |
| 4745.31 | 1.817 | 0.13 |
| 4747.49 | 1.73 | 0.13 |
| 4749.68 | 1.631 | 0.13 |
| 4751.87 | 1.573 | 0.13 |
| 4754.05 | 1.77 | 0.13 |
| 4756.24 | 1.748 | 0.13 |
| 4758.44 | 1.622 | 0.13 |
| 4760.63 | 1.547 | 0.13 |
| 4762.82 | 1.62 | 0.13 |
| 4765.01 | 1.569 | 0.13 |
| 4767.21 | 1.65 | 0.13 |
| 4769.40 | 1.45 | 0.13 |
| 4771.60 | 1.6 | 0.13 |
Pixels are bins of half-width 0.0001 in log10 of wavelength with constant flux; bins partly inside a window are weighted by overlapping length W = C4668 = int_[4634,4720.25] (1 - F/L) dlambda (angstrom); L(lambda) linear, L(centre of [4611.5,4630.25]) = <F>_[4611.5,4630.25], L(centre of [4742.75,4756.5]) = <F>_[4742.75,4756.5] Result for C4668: 6.9 angstrom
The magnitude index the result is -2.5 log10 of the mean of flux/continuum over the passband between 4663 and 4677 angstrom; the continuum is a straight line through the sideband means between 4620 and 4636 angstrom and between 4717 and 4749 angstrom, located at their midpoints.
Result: 0.10 mag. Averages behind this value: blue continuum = 1.74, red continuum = 1.62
